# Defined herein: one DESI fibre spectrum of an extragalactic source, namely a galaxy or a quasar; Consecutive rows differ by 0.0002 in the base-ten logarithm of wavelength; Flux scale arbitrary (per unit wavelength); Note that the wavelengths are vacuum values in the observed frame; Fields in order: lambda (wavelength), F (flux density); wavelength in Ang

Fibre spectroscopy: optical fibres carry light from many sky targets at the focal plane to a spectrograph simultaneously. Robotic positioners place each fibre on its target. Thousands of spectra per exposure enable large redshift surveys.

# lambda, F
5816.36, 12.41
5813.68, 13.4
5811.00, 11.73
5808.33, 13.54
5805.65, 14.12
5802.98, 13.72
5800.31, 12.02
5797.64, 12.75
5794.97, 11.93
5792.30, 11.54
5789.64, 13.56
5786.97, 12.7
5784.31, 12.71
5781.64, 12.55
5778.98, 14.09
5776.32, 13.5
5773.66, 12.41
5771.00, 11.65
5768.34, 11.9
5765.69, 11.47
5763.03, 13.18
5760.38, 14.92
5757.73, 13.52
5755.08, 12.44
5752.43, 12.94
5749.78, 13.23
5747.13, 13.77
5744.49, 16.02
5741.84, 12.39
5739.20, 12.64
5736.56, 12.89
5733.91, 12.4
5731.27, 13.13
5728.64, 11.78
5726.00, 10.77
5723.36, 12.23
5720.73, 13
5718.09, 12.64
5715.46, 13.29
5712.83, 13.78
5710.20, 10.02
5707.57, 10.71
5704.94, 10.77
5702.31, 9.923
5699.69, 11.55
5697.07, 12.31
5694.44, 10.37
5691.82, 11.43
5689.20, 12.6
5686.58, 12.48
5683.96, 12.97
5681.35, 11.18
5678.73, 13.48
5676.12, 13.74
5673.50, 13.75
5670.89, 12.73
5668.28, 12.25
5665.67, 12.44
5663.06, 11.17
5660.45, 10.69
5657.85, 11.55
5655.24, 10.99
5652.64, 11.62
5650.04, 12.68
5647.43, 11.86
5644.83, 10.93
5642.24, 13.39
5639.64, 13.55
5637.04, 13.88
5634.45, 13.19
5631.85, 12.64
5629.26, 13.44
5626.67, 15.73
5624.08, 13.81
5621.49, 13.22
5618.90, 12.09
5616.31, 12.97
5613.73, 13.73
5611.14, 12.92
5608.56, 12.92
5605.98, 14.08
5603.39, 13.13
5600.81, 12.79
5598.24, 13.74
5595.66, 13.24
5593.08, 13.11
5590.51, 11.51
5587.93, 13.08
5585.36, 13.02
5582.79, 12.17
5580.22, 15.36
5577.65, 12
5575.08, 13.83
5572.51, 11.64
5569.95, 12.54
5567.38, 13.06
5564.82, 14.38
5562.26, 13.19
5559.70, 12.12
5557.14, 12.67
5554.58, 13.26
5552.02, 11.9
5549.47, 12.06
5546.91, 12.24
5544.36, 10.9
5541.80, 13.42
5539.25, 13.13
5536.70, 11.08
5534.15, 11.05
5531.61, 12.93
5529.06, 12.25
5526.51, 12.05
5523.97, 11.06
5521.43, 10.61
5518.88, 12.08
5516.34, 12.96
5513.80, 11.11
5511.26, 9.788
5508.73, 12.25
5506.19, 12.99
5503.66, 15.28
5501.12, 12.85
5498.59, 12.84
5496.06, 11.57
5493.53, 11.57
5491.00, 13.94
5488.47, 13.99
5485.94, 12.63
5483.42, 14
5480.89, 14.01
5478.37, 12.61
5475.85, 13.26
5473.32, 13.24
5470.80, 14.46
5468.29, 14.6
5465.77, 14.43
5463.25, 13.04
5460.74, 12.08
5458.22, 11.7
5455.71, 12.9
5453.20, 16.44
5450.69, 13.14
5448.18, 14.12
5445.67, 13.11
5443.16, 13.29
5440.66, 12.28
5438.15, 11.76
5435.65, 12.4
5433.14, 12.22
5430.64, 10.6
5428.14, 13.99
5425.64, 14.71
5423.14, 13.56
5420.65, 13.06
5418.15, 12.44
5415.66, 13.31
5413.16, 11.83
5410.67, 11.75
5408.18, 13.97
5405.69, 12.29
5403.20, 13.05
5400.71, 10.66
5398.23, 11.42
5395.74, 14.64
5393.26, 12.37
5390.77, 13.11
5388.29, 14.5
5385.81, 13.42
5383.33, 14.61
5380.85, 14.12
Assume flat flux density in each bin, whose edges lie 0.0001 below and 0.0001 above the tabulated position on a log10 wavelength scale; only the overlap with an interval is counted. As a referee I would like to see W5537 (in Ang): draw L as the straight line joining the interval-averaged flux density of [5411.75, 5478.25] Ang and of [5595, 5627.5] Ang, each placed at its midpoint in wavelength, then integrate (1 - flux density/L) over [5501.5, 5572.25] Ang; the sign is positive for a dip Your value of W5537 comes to 5.2 Ang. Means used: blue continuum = 13.1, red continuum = 13.4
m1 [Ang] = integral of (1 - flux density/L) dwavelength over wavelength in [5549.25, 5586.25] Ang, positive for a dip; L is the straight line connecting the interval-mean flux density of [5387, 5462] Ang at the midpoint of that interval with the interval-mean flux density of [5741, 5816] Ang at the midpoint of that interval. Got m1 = 0.1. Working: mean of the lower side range 12.9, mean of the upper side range 13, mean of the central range 12.9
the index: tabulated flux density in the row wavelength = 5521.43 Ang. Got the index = 10.61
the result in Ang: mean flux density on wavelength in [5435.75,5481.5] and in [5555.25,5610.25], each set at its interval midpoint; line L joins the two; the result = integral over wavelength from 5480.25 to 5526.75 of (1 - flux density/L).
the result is 2.6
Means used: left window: 13.3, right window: 13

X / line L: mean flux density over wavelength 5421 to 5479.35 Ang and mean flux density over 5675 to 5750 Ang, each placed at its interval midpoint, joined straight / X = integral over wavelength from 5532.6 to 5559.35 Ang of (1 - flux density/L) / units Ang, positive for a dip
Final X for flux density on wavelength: 1.47 Ang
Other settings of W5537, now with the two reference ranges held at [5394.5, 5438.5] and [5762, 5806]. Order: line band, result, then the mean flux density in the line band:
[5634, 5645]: -0.5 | 13.2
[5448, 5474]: -2.0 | 13.6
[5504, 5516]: 0.7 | 11.9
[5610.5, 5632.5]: -1.3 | 13.4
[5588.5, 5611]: -0.7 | 13.1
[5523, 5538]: 1.1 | 11.8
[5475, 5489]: -0.8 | 13.4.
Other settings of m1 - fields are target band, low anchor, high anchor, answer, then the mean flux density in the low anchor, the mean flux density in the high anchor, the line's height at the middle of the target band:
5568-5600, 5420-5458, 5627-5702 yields -0.81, 13.1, 12.3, 12.6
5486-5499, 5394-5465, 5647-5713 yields -0.16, 12.9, 11.9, 12.6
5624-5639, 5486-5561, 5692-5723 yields -2.32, 12.3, 11.7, 11.9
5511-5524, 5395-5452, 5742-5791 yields 1.47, 12.8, 13.1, 12.9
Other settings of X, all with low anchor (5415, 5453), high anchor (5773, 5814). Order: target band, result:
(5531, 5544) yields 0.8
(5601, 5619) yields -0.3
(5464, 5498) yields -1.0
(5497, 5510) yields -0.2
